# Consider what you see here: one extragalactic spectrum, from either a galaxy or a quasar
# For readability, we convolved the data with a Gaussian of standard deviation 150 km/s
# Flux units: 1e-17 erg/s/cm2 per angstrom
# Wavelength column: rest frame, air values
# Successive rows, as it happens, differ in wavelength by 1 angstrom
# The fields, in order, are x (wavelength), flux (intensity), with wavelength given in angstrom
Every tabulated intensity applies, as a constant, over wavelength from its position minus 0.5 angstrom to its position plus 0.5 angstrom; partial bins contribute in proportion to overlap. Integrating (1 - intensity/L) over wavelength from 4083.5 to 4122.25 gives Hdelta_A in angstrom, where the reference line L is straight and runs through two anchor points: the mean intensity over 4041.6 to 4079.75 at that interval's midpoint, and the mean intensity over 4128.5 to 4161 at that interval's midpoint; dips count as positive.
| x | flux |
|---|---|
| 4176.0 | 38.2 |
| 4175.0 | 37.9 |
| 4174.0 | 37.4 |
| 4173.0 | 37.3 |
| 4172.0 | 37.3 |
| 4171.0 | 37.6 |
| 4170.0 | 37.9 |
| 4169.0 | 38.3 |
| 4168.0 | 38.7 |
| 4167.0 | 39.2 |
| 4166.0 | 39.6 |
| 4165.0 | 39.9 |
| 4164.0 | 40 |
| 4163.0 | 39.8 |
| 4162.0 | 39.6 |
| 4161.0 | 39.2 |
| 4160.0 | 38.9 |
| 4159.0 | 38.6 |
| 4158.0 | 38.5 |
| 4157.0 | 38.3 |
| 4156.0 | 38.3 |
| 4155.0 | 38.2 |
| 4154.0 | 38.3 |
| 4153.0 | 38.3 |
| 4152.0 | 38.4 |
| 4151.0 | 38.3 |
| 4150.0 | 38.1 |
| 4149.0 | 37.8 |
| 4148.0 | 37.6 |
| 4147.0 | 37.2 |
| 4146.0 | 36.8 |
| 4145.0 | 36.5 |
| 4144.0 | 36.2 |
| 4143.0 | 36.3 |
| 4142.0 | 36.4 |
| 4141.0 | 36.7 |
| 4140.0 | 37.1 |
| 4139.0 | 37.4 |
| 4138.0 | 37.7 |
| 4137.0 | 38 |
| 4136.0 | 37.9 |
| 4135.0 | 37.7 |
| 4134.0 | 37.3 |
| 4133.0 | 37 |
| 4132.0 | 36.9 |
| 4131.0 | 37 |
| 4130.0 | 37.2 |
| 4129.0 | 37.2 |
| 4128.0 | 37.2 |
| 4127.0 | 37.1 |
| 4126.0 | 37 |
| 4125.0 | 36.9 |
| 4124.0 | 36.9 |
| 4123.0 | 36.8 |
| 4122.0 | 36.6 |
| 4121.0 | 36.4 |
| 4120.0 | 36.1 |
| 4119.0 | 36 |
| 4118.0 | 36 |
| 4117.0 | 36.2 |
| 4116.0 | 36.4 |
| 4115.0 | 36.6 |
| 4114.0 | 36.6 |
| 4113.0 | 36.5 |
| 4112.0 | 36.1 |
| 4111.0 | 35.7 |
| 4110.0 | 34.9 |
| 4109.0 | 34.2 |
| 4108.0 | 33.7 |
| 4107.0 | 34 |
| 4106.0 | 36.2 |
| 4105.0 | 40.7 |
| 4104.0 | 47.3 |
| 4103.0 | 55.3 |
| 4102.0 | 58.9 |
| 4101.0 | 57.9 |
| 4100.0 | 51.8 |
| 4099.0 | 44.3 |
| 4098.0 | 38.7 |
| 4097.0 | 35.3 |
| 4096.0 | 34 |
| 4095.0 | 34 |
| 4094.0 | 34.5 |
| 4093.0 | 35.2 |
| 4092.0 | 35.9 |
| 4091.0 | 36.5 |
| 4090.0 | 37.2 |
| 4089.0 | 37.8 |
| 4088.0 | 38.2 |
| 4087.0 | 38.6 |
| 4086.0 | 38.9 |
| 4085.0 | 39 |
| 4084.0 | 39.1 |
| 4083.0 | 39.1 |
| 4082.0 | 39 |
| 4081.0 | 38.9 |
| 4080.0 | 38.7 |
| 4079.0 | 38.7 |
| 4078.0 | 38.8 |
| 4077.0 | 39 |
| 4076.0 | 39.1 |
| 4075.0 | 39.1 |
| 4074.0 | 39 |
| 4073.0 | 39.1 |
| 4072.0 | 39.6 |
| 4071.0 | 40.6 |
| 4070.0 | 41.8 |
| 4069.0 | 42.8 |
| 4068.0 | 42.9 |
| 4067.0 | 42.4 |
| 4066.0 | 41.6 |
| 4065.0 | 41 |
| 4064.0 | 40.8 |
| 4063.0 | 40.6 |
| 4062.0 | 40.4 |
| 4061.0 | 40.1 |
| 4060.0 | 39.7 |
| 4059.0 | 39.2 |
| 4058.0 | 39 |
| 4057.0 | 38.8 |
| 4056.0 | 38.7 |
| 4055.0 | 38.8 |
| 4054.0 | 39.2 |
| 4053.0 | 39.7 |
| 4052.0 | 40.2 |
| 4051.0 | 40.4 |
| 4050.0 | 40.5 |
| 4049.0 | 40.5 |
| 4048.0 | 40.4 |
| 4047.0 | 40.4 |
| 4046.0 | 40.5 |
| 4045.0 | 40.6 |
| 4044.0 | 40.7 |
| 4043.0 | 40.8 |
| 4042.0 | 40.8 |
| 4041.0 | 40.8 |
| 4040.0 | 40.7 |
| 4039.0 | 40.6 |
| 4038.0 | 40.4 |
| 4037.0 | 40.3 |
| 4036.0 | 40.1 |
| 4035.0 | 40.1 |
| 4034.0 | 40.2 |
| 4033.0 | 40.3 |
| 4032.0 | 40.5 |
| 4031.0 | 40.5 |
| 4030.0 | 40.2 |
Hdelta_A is -0.05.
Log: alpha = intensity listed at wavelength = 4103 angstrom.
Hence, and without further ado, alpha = 55.3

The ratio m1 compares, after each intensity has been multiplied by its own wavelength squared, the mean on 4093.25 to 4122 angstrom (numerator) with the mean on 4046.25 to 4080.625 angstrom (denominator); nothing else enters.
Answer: 1.0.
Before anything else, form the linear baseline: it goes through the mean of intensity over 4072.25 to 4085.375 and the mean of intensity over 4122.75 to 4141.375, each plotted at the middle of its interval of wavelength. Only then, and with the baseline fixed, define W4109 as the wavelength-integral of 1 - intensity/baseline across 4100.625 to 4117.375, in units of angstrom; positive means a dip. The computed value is -1.02 angstrom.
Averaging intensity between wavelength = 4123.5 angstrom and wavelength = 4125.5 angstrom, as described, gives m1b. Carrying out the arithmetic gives 36.9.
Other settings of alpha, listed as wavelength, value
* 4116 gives 36.4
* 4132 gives 36.9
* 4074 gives 39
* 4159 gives 38.6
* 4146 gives 36.8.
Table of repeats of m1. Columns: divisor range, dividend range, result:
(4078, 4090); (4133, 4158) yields 1.00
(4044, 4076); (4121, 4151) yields 0.96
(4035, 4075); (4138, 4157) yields 0.97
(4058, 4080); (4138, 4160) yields 0.97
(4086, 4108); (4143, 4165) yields 0.96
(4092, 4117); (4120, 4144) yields 0.94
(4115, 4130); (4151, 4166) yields 1.08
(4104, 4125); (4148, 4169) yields 1.09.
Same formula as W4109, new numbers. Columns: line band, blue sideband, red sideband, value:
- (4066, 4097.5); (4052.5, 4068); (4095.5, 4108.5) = 2.53 angstrom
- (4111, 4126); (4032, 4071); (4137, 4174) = 0.95 angstrom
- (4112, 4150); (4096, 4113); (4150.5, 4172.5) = 3.23 angstrom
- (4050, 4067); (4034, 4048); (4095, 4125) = 0.10 angstrom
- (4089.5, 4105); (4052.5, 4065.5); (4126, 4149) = -1.61 angstrom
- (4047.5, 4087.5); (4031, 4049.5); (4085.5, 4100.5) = -0.63 angstrom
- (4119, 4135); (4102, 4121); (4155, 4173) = 0.61 angstrom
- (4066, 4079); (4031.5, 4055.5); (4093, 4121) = -0.14 angstrom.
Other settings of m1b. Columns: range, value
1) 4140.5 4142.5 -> 36.5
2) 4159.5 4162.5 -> 39.2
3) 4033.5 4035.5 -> 40.2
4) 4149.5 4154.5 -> 38.3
